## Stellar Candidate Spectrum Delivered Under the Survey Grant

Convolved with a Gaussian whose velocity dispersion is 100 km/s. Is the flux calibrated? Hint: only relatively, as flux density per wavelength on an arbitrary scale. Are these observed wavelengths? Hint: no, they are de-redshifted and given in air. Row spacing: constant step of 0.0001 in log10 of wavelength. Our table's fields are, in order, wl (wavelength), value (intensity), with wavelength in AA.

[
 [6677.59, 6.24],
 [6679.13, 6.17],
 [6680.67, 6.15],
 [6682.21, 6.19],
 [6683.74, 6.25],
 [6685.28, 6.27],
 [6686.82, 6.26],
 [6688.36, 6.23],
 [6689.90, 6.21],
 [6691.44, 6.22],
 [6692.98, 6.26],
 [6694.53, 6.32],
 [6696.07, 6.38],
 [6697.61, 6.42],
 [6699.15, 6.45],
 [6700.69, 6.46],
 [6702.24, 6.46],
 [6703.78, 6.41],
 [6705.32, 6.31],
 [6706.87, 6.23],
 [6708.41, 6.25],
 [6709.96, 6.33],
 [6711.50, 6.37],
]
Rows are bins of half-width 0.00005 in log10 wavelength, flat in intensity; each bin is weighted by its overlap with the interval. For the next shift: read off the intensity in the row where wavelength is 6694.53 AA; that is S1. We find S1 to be 6.32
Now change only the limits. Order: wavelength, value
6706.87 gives 6.23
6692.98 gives 6.26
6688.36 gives 6.23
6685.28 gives 6.27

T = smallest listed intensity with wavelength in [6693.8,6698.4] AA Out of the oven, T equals 6.32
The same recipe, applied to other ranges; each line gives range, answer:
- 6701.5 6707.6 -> 6.23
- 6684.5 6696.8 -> 6.21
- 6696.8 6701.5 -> 6.42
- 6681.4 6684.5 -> 6.19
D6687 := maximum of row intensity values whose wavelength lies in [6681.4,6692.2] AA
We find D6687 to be 6.27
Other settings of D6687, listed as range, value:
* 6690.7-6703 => 6.46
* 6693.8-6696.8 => 6.38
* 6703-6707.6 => 6.41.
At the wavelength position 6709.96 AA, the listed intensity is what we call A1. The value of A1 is 6.33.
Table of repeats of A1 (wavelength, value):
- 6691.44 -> 6.22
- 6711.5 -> 6.37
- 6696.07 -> 6.38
